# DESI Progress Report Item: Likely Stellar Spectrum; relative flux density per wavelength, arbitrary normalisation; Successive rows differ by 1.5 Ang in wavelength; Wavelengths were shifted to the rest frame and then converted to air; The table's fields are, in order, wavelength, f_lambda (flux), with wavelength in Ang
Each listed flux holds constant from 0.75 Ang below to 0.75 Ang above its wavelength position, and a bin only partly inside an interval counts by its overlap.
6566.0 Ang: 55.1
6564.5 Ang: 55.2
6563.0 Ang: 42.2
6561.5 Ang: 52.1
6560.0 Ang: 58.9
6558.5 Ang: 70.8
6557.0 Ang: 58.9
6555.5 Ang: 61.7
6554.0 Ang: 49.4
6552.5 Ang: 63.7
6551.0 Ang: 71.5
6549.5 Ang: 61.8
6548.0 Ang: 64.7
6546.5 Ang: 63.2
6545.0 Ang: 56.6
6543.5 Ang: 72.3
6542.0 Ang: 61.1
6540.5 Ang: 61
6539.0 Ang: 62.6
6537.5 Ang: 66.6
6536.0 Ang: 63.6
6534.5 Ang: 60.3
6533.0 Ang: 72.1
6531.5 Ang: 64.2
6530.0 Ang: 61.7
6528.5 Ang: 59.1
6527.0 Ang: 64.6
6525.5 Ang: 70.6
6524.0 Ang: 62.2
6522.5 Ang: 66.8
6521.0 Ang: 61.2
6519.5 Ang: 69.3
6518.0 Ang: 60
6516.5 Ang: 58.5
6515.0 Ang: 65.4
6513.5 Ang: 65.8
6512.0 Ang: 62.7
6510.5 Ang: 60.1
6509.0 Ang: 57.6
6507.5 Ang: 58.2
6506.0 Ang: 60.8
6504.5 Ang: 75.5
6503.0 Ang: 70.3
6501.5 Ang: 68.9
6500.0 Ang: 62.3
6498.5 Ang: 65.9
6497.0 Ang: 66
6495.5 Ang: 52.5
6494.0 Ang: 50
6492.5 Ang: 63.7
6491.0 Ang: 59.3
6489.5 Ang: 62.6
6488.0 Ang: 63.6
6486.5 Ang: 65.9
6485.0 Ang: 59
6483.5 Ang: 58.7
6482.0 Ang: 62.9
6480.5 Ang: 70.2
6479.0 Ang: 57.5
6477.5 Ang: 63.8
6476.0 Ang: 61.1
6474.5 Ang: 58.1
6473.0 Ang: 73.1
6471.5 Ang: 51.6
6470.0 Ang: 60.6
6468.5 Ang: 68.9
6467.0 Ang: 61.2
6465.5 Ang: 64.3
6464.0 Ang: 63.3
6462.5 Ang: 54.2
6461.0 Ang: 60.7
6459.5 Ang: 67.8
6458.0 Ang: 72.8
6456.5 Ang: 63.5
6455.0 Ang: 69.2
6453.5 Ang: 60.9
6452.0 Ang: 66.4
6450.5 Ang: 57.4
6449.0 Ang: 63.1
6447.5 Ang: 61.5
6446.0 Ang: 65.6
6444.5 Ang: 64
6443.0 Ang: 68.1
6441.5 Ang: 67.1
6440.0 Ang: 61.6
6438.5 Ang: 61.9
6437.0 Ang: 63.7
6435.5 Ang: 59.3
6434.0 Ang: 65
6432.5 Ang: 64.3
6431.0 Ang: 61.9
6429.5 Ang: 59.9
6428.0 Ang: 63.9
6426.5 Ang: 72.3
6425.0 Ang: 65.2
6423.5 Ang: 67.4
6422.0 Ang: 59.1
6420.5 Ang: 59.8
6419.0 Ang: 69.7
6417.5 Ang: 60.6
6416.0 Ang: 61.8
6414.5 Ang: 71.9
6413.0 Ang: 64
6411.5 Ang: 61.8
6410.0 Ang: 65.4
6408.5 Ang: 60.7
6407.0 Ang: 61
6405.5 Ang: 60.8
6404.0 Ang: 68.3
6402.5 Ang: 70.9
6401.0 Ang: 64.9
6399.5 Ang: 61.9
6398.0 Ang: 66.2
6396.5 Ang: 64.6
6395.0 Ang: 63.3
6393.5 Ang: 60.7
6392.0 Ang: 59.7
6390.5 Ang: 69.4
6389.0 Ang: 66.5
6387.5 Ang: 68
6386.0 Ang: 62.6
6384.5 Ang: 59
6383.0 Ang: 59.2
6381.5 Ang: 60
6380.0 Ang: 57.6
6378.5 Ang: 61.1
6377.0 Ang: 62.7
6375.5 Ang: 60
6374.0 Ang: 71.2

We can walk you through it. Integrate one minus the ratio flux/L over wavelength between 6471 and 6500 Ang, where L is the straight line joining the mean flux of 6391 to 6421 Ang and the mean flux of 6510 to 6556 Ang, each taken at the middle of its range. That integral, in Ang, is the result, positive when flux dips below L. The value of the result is 1.0 Ang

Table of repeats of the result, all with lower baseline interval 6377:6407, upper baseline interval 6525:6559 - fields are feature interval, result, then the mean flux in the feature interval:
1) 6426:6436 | -0.1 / 63.7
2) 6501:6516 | -0.2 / 64.4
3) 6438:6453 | -0.1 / 63.7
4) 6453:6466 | -0.2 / 64.1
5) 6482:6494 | 0.4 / 61.2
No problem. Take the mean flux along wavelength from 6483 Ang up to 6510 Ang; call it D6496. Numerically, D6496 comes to 62.3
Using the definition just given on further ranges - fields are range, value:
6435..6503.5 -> 62.9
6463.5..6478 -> 62.6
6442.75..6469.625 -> 63.9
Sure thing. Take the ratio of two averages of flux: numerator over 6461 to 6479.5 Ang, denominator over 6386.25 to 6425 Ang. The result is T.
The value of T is 1.0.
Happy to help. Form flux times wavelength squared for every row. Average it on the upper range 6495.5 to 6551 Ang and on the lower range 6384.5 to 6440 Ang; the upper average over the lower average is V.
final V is 1.03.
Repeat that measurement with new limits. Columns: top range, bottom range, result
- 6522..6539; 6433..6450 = 1.04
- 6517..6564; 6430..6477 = 1.01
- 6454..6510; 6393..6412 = 1.01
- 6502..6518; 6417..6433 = 1.02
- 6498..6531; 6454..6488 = 1.03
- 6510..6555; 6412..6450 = 1.02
